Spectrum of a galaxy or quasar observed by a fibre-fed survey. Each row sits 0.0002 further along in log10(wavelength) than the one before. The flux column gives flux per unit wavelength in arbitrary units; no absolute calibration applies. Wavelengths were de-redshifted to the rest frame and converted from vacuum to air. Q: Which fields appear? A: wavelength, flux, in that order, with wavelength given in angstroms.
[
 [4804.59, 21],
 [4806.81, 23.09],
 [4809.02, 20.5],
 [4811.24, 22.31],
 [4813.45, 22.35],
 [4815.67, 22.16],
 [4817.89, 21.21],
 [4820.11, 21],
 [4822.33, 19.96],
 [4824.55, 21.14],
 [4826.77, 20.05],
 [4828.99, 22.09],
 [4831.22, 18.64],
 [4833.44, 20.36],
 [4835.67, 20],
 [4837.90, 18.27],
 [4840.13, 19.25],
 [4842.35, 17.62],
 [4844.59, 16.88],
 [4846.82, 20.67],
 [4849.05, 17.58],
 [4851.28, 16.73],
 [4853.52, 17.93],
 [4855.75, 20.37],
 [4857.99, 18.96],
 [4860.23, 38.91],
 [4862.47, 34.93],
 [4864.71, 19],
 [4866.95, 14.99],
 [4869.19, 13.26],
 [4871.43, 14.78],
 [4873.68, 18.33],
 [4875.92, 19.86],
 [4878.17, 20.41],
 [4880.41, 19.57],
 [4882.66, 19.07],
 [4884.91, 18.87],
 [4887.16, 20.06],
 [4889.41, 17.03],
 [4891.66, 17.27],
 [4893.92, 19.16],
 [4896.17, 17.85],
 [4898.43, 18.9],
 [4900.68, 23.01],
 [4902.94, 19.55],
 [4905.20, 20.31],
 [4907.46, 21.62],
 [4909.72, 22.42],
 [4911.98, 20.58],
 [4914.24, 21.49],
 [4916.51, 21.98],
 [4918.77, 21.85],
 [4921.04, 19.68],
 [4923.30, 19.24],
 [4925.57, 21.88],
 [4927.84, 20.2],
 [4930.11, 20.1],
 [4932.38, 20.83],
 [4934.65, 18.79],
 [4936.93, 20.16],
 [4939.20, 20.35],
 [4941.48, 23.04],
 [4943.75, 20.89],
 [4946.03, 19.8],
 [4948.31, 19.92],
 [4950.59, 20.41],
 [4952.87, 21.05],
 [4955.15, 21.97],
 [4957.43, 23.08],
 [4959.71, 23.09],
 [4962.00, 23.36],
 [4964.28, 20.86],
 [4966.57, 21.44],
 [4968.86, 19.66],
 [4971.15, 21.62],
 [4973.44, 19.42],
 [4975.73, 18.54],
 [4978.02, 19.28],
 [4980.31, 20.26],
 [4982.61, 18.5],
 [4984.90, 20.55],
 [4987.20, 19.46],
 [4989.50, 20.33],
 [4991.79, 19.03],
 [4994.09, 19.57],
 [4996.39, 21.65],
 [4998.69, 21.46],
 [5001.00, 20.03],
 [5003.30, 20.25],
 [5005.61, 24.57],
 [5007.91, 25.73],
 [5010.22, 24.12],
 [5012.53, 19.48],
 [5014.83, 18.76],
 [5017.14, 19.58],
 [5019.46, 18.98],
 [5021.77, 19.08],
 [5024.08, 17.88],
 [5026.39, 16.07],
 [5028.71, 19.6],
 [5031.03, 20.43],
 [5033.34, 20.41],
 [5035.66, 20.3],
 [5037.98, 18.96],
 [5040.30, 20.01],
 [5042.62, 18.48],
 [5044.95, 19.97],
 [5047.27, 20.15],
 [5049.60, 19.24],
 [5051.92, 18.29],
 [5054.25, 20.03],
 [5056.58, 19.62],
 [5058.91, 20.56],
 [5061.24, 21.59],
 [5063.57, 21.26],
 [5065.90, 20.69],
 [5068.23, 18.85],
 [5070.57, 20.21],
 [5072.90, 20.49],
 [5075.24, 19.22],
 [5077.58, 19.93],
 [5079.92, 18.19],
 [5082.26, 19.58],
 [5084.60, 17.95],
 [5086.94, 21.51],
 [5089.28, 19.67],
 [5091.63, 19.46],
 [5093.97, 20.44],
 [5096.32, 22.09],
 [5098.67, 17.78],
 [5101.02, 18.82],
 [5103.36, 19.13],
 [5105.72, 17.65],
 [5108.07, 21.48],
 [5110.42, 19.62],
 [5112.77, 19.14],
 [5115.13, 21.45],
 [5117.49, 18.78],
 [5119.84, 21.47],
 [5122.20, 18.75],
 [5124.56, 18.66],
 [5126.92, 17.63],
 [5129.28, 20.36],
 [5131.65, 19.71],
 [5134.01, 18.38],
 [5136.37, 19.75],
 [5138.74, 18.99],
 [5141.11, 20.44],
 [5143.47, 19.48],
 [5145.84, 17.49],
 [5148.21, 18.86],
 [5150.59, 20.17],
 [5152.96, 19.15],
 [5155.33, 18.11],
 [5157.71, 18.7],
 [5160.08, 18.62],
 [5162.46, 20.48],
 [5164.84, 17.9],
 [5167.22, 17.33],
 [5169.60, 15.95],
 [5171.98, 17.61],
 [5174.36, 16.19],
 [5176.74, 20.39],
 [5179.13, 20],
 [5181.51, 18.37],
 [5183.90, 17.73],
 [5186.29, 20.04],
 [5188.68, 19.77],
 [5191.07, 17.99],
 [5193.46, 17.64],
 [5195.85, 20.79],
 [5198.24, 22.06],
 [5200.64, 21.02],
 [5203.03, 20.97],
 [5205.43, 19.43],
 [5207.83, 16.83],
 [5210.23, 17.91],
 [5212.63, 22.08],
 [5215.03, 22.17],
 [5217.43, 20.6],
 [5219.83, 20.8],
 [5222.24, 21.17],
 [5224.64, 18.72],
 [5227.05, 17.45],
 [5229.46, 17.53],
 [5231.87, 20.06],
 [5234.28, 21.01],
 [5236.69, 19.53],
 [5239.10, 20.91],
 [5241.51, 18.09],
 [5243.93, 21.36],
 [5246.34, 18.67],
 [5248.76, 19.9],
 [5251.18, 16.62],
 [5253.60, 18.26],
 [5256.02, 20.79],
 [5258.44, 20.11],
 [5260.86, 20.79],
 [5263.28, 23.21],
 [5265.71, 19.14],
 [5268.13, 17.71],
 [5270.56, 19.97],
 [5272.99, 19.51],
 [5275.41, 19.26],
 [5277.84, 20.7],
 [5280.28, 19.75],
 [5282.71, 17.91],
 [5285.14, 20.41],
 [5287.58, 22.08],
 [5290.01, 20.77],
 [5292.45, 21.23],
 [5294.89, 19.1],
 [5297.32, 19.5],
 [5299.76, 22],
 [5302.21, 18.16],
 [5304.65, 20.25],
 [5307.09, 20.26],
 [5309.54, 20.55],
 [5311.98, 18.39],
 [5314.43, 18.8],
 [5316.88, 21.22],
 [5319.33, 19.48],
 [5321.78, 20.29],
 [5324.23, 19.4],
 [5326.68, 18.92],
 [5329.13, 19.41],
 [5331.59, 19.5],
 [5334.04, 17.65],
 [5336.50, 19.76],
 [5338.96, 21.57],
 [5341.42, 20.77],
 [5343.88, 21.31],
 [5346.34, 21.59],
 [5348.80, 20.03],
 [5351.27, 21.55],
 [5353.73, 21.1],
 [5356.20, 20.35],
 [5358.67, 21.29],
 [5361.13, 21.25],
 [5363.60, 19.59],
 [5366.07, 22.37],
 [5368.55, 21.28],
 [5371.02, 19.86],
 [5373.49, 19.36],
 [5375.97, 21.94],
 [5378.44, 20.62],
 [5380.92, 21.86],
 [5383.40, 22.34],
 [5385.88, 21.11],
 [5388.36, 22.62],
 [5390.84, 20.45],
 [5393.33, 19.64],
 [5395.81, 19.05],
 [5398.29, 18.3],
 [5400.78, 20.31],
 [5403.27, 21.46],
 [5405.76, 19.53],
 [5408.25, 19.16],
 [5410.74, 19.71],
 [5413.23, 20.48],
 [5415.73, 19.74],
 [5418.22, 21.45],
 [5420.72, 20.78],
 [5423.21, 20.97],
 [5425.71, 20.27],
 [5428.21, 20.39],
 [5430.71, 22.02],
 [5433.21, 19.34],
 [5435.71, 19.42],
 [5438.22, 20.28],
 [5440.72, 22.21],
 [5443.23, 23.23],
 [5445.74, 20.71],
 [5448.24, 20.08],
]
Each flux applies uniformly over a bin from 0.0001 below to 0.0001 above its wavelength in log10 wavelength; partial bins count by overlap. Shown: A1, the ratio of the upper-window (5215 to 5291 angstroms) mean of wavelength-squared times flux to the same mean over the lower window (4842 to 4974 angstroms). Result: 1.11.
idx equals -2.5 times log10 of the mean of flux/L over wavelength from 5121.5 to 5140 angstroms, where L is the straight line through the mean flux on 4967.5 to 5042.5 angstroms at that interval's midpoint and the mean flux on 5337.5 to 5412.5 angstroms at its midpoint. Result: 0.07 mag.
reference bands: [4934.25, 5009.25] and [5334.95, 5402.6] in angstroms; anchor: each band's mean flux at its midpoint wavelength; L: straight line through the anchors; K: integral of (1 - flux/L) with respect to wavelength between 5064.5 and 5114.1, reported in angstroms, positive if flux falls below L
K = 2.9 angstroms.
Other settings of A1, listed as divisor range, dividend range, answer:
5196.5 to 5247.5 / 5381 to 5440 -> 1.10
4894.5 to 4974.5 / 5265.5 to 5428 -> 1.14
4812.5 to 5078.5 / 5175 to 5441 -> 1.14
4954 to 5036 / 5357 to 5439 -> 1.17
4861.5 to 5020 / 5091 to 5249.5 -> 1.04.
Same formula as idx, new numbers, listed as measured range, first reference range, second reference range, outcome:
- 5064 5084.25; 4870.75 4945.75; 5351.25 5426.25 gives 0.032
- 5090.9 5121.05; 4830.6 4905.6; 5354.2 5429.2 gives 0.015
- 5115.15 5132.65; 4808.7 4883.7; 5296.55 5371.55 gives 0.043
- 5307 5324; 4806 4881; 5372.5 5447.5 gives 0.042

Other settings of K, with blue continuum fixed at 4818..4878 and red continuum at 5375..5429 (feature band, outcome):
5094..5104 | 0.35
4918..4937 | -0.12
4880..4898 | 1.37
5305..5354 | 1.02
